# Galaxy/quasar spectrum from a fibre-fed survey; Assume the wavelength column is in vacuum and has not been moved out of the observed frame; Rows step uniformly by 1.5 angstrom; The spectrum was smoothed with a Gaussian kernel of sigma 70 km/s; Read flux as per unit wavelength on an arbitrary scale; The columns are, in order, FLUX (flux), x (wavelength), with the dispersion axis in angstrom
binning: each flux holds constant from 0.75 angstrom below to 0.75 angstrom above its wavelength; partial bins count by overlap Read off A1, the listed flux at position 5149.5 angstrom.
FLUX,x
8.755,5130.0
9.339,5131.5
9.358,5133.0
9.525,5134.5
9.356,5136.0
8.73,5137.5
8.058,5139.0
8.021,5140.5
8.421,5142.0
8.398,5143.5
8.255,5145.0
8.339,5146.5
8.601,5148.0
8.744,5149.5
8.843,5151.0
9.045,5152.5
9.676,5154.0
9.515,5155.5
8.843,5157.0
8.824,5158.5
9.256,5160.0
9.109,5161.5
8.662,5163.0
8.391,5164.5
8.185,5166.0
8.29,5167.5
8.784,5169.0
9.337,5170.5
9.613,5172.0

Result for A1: 8.744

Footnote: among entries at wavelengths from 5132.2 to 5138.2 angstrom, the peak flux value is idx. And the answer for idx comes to 9.525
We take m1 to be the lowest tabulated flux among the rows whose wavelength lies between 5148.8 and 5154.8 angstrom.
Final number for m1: 8.744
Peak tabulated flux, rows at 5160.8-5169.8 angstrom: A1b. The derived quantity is 9.109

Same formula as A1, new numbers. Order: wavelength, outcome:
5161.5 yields 9.109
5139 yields 8.058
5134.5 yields 9.525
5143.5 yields 8.398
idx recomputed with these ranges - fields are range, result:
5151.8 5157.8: 9.676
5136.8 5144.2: 8.73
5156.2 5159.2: 8.843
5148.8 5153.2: 9.045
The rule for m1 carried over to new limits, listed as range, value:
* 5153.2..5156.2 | 9.515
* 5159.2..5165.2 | 8.391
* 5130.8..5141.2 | 8.021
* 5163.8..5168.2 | 8.185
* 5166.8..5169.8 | 8.29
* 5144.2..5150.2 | 8.255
